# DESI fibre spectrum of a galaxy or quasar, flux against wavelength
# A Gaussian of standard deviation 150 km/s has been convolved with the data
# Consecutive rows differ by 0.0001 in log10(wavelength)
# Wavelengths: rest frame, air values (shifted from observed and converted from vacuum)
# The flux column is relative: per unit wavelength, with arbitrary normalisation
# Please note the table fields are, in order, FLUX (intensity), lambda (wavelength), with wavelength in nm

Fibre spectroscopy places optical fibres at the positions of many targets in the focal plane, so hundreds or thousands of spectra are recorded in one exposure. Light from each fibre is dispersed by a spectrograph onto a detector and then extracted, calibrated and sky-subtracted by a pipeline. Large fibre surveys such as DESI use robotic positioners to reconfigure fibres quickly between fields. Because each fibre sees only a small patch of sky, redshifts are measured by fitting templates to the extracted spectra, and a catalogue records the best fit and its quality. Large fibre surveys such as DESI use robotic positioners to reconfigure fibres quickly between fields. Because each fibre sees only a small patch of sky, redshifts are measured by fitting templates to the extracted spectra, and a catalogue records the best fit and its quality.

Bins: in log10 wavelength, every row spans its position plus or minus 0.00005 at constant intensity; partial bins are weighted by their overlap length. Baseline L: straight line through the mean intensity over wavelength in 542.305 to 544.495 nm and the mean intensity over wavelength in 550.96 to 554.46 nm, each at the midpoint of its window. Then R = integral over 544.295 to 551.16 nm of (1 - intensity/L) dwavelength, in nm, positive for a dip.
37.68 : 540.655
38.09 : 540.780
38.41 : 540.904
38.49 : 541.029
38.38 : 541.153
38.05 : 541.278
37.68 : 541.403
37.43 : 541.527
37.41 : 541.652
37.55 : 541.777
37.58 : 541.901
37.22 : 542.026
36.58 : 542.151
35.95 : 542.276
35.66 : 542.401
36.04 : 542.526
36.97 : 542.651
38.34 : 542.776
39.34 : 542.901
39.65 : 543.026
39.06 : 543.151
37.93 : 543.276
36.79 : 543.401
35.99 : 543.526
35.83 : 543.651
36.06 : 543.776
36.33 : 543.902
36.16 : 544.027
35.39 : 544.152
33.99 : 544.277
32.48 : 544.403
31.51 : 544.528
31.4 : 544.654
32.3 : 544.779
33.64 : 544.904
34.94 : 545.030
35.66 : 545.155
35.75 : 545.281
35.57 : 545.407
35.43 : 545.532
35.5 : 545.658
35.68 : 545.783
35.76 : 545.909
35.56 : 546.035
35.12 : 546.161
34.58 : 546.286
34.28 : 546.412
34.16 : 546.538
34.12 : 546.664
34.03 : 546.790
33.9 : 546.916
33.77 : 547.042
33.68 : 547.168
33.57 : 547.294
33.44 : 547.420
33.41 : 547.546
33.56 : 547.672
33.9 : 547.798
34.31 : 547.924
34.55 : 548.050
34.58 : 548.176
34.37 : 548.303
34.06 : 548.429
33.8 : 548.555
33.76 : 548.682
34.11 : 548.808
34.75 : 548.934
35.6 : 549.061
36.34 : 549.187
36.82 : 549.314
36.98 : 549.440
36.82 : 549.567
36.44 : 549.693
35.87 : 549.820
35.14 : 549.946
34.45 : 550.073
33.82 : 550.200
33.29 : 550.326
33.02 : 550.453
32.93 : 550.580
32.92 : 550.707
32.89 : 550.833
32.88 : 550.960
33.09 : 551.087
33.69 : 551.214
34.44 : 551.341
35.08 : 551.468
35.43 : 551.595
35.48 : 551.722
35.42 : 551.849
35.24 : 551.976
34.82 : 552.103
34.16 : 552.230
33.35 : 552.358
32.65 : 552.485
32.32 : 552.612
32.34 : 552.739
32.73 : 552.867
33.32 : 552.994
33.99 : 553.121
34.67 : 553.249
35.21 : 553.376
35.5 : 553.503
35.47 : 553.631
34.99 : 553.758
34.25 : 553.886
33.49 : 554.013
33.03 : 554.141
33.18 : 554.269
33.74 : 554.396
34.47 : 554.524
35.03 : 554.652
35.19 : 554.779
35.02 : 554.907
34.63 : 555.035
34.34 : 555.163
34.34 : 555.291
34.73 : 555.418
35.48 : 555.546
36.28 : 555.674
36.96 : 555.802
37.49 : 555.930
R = 0.20 nm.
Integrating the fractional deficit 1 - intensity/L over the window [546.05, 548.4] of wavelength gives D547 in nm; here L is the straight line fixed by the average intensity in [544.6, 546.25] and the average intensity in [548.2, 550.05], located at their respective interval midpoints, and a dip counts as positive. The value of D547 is 0.06 nm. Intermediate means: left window 34.8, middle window 34.1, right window 35.3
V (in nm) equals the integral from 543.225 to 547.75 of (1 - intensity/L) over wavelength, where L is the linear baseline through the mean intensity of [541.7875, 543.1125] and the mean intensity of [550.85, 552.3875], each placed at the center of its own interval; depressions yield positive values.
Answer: 0.22 nm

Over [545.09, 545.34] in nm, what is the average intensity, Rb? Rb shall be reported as 35.7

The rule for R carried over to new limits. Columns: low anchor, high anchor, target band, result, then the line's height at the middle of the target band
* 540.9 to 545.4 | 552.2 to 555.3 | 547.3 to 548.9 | 0.057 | 35.2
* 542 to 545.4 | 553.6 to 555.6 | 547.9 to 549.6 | 0.006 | 35.2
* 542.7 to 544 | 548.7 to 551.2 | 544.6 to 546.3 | 0.082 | 36.6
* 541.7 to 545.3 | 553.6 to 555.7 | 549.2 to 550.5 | -0.007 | 35.1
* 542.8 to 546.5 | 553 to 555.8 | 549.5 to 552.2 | 0.039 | 34.9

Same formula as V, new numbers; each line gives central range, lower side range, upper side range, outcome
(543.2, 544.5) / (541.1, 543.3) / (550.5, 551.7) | 0.044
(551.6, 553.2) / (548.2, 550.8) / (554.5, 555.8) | 0.047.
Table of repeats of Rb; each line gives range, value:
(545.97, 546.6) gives 34.7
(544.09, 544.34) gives 34.7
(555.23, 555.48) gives 34.7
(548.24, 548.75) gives 34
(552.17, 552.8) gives 33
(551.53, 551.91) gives 35.4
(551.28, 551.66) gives 35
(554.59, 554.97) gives 35.1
